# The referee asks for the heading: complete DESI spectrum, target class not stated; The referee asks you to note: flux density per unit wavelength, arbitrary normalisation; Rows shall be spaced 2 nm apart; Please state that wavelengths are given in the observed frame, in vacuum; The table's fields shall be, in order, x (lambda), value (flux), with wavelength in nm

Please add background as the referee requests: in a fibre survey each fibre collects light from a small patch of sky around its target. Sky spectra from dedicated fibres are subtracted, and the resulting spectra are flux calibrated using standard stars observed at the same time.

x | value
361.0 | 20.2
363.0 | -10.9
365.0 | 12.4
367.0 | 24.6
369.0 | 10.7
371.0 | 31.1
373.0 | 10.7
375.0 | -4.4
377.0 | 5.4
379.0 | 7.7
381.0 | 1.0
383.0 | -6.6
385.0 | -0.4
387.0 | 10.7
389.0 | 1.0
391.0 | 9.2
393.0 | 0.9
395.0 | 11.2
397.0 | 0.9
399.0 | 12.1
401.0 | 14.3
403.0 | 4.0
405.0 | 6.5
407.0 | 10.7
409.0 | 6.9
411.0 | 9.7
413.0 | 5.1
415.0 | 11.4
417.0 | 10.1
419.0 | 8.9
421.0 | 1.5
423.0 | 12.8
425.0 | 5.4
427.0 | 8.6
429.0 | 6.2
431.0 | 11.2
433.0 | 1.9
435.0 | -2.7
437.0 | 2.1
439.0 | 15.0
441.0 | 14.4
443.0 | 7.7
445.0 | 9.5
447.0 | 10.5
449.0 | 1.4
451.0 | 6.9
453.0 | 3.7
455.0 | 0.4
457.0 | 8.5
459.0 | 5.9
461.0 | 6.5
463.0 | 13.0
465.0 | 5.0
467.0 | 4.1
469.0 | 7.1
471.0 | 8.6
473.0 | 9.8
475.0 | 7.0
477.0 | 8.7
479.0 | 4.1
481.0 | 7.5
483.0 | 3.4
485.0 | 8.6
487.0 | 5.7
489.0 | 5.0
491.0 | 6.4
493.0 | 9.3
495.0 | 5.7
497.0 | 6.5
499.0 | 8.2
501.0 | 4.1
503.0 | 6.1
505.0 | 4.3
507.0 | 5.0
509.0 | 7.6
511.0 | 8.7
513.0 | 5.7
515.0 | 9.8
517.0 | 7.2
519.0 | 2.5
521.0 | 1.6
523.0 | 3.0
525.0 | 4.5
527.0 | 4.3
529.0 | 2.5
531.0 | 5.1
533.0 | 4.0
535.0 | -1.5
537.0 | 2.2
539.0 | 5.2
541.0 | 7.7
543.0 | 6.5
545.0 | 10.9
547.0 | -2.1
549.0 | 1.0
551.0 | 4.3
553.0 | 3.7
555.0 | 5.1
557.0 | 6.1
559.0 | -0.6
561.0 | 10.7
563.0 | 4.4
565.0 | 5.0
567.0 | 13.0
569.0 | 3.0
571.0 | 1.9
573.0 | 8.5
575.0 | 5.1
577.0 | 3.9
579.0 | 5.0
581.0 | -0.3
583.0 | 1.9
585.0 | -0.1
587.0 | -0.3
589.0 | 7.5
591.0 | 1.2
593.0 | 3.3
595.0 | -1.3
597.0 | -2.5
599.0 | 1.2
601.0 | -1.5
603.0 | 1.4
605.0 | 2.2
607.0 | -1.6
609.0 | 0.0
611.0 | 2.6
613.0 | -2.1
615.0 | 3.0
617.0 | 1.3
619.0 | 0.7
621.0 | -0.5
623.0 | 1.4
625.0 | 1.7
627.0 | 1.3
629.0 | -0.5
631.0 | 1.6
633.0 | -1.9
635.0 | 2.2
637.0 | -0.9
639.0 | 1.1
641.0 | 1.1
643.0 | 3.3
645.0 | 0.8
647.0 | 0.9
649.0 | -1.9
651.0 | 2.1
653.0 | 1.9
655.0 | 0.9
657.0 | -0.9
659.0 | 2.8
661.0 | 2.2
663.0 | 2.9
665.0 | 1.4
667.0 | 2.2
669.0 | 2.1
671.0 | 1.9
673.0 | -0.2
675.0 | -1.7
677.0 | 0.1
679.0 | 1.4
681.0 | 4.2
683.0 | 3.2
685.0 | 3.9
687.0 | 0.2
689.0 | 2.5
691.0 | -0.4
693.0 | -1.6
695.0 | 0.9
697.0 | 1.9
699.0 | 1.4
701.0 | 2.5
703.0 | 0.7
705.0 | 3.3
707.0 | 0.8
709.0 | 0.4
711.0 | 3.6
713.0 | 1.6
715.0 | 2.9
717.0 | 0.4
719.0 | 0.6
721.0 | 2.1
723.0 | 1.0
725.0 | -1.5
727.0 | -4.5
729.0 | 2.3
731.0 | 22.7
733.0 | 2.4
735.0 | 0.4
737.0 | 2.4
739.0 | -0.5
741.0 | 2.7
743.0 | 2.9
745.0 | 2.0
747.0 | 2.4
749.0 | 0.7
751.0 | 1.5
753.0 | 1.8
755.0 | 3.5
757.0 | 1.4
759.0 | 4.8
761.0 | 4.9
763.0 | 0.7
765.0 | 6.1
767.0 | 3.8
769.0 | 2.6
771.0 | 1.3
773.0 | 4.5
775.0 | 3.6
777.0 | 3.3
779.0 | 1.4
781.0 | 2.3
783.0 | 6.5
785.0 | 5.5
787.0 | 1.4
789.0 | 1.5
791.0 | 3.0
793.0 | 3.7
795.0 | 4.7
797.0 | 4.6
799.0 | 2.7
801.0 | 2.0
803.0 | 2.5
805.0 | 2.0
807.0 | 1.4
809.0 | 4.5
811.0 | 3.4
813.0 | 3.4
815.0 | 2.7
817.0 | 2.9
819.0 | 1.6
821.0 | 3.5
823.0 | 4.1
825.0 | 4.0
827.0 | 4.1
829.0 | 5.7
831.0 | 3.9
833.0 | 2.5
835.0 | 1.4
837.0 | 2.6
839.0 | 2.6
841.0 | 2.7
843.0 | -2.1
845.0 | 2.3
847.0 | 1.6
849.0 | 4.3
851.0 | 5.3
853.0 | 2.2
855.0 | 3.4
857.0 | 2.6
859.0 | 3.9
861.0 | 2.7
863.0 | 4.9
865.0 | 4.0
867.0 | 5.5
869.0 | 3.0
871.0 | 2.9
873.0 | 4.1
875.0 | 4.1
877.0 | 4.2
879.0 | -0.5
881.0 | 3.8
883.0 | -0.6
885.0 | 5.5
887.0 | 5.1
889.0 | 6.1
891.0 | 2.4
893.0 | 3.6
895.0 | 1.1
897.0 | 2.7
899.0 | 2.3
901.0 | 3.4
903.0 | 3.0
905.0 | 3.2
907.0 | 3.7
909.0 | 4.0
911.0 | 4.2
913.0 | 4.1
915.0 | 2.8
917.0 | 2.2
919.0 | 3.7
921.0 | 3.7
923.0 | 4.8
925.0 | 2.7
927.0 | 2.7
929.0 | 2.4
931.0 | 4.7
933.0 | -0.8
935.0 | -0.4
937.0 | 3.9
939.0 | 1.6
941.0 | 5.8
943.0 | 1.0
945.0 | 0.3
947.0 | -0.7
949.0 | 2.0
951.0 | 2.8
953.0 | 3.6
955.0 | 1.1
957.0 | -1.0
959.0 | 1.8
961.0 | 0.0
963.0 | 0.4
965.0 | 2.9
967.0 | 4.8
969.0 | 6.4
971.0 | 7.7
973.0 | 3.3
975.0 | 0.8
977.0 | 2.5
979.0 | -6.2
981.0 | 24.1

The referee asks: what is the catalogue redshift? 0.96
